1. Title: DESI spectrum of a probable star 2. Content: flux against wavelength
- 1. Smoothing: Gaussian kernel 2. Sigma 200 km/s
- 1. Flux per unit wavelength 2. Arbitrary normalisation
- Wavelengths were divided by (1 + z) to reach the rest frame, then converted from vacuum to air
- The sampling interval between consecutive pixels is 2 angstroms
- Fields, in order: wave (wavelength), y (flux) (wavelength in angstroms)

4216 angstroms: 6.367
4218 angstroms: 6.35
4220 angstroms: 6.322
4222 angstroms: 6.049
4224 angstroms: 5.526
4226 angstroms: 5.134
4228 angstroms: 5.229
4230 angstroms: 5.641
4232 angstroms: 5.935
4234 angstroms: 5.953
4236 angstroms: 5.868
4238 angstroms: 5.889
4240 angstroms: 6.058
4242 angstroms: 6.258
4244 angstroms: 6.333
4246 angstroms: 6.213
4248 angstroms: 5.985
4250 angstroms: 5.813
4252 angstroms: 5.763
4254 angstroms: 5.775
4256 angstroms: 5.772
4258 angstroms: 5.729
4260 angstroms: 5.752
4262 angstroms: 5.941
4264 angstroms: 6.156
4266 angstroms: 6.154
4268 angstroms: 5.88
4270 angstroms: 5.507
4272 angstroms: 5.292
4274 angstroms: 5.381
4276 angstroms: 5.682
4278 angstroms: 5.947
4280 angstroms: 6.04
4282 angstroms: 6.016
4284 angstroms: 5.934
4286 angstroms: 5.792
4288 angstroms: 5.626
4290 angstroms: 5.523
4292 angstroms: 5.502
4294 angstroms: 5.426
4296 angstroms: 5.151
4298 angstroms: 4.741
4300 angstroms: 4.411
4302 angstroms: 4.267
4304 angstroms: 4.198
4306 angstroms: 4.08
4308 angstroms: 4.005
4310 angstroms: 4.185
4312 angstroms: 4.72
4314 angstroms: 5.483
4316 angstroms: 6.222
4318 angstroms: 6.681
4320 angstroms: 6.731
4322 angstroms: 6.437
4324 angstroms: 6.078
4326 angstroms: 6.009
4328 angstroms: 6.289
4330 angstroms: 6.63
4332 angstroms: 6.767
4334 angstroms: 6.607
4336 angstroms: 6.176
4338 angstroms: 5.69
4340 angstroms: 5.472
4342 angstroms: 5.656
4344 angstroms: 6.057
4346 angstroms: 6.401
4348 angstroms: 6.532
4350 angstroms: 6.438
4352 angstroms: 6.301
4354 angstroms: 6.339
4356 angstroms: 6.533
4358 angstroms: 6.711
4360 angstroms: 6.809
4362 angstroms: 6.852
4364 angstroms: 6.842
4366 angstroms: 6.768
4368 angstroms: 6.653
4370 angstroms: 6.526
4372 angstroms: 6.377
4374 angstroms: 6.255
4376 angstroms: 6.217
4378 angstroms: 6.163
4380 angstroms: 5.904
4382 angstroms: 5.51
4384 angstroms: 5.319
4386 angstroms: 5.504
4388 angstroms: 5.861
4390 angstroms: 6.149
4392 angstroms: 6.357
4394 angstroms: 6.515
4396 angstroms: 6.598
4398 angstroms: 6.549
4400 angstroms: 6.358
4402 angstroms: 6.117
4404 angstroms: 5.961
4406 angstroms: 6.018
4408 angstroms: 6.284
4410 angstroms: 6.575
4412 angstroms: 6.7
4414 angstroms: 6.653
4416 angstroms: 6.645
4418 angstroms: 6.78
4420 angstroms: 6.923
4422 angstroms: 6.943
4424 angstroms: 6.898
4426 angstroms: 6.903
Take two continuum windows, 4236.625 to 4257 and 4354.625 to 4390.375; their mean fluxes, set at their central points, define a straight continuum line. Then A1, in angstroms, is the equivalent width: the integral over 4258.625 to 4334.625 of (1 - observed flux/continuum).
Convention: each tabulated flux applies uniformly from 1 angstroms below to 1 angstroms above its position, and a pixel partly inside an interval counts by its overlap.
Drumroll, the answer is 6.1 angstroms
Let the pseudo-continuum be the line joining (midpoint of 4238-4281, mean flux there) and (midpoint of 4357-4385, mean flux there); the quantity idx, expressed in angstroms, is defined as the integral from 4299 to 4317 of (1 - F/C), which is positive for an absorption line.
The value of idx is 4.3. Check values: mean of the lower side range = 5.88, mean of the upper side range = 6.35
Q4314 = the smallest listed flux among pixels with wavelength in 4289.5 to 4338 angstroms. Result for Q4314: 4.005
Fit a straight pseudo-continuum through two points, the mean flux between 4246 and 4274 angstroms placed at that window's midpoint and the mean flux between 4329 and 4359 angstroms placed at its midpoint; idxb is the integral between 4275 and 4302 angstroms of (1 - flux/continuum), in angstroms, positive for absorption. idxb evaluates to 2.2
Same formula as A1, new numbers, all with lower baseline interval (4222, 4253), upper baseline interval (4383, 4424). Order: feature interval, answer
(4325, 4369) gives -1.5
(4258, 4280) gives 0.6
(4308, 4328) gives 1.1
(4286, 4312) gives 5.3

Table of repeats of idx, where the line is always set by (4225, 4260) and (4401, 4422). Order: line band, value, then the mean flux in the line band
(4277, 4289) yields 0.21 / 5.89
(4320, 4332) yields -0.40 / 6.37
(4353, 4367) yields -0.89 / 6.69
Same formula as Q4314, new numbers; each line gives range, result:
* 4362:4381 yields 5.904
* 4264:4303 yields 4.267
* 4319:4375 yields 5.472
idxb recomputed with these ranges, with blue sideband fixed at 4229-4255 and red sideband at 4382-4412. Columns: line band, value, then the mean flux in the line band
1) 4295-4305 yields 2.5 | 4.55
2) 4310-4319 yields 0.7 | 5.6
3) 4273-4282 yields 0.3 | 5.79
